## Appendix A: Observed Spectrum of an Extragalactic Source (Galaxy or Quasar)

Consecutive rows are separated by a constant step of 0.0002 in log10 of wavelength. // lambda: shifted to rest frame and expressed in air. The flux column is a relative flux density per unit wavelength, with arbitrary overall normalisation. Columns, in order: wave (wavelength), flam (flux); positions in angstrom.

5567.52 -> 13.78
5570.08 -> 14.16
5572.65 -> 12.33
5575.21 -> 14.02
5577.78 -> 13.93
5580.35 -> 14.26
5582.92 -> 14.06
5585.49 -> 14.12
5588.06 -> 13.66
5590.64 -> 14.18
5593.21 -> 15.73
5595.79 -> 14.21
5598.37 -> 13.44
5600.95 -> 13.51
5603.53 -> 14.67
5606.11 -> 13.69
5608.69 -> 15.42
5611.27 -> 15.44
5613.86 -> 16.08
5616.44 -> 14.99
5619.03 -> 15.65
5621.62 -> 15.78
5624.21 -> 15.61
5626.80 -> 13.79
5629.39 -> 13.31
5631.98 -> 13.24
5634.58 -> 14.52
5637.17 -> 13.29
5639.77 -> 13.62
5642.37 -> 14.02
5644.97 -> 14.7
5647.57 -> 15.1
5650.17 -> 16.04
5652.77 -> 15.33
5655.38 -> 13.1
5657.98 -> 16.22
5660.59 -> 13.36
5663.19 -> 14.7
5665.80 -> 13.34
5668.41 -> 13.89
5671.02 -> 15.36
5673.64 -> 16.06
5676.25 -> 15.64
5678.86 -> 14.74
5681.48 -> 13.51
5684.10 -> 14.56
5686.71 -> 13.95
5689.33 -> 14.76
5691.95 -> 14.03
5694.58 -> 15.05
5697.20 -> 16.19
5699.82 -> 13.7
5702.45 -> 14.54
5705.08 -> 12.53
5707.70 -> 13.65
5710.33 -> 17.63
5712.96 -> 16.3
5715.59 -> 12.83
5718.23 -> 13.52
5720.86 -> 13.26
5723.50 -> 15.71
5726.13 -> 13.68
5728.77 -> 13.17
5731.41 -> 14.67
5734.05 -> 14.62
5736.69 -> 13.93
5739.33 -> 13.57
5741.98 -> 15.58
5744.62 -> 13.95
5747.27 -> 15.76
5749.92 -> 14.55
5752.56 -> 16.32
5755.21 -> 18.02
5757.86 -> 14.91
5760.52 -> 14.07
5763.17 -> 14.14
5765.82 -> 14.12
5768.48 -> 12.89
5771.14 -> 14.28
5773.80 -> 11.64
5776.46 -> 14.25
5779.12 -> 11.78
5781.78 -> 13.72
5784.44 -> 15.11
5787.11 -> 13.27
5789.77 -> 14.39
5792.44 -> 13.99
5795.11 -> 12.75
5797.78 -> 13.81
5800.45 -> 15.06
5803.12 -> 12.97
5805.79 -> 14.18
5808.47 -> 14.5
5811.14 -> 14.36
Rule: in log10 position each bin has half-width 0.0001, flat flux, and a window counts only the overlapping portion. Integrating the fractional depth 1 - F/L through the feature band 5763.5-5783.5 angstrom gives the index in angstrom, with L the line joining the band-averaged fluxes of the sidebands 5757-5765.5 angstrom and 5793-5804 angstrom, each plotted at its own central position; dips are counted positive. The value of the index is 1.1 angstrom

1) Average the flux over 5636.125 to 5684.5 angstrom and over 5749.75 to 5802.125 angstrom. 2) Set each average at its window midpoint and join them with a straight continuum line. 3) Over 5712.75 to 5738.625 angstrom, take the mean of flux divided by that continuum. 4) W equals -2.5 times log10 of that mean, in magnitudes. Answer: 0.02 mag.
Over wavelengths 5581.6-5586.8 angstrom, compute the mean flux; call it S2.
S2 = 14.1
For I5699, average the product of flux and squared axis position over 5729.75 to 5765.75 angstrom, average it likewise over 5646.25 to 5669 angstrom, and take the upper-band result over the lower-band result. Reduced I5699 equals 1.05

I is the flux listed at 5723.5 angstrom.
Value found 15.71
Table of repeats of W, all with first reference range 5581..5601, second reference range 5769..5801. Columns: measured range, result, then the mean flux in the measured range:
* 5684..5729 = -0.04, 14.4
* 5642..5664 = -0.06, 14.8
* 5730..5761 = -0.10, 15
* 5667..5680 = -0.09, 15.1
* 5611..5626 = -0.11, 15.5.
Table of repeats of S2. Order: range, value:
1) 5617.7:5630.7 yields 14.8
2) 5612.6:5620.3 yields 15.6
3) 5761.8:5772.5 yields 13.9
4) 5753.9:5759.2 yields 16.4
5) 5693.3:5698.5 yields 15.6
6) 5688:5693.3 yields 14.4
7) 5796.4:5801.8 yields 14.4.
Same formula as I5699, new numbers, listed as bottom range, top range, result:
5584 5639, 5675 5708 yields 1.02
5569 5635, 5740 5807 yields 1.05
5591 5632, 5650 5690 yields 1.02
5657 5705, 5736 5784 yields 1.01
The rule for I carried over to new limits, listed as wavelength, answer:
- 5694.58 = 15.05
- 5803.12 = 12.97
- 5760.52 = 14.07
